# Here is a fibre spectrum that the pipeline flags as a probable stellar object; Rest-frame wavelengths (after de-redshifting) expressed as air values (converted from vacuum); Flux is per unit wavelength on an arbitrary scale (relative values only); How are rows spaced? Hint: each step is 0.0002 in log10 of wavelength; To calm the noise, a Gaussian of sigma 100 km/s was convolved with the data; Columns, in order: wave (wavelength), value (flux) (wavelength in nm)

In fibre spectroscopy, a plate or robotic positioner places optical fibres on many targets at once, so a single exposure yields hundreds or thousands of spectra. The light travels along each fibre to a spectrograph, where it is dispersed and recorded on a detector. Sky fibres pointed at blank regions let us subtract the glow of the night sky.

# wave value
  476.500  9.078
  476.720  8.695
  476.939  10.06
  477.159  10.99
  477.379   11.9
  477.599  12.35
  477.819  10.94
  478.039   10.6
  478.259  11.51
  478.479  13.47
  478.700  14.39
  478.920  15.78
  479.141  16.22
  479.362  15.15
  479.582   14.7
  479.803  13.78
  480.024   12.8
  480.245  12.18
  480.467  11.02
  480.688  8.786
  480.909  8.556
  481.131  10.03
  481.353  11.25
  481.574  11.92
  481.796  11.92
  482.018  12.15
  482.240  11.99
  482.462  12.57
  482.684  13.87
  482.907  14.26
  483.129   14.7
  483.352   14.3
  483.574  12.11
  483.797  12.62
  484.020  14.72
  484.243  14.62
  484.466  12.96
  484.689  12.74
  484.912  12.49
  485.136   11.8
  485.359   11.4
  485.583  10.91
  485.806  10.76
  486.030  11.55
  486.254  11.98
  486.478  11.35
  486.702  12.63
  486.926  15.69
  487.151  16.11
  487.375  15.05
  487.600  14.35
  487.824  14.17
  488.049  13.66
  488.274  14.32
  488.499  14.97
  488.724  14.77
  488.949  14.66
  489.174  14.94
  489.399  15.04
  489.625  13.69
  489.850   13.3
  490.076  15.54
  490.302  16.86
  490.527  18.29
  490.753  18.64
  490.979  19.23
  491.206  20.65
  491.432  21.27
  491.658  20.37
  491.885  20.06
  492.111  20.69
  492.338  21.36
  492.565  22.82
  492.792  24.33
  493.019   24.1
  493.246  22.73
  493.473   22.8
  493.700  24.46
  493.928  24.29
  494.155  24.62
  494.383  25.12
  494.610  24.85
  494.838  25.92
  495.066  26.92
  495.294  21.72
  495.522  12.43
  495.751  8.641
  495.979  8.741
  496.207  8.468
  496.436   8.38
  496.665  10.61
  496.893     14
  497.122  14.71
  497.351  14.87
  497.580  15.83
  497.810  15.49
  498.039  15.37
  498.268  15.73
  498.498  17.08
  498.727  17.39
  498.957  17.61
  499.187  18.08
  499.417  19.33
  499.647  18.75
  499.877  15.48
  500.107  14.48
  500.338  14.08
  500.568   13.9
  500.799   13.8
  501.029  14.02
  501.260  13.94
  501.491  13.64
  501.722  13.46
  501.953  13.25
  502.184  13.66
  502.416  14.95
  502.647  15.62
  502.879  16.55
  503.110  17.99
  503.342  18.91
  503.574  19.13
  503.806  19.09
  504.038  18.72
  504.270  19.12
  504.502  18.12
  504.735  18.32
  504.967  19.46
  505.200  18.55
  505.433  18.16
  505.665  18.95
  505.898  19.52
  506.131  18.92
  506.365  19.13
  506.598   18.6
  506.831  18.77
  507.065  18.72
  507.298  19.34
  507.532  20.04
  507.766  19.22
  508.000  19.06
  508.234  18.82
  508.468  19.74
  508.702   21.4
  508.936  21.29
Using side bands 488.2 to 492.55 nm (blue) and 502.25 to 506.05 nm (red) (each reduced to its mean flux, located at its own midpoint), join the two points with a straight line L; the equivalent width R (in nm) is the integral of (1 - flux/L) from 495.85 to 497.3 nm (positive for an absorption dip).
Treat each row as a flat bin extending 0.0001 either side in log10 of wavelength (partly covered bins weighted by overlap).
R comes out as 0.55 nm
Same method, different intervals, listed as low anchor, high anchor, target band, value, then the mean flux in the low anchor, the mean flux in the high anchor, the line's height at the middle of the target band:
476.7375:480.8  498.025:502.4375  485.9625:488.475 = -0.03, 12.5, 15.4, 13.6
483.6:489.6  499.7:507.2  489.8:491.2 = -0.31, 13.5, 16.9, 14.2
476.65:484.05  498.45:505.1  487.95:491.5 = -0.49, 12.4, 16.5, 14.2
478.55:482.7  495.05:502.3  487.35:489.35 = -0.16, 12.6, 14.6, 13.5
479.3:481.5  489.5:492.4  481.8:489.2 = 0.78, 11.8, 18.4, 15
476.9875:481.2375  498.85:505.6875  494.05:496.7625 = -0.34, 12.3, 16.6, 15.3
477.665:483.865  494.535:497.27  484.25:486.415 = 0.24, 12.6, 15.3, 13.4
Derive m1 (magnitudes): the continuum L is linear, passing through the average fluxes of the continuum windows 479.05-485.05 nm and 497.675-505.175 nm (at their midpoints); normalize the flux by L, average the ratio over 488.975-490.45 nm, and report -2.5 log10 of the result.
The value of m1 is -0.06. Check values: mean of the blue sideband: 12.7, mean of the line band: 15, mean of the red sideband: 16.4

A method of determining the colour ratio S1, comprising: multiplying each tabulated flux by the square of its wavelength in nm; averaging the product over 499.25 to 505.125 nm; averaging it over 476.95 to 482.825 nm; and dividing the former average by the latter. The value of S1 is 1.5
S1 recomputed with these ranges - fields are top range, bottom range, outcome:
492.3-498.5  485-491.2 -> 1.31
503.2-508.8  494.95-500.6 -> 1.30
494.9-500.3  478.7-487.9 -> 1.26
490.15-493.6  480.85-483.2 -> 1.79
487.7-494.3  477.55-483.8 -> 1.56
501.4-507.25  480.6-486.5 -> 1.57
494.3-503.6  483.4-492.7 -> 1.08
